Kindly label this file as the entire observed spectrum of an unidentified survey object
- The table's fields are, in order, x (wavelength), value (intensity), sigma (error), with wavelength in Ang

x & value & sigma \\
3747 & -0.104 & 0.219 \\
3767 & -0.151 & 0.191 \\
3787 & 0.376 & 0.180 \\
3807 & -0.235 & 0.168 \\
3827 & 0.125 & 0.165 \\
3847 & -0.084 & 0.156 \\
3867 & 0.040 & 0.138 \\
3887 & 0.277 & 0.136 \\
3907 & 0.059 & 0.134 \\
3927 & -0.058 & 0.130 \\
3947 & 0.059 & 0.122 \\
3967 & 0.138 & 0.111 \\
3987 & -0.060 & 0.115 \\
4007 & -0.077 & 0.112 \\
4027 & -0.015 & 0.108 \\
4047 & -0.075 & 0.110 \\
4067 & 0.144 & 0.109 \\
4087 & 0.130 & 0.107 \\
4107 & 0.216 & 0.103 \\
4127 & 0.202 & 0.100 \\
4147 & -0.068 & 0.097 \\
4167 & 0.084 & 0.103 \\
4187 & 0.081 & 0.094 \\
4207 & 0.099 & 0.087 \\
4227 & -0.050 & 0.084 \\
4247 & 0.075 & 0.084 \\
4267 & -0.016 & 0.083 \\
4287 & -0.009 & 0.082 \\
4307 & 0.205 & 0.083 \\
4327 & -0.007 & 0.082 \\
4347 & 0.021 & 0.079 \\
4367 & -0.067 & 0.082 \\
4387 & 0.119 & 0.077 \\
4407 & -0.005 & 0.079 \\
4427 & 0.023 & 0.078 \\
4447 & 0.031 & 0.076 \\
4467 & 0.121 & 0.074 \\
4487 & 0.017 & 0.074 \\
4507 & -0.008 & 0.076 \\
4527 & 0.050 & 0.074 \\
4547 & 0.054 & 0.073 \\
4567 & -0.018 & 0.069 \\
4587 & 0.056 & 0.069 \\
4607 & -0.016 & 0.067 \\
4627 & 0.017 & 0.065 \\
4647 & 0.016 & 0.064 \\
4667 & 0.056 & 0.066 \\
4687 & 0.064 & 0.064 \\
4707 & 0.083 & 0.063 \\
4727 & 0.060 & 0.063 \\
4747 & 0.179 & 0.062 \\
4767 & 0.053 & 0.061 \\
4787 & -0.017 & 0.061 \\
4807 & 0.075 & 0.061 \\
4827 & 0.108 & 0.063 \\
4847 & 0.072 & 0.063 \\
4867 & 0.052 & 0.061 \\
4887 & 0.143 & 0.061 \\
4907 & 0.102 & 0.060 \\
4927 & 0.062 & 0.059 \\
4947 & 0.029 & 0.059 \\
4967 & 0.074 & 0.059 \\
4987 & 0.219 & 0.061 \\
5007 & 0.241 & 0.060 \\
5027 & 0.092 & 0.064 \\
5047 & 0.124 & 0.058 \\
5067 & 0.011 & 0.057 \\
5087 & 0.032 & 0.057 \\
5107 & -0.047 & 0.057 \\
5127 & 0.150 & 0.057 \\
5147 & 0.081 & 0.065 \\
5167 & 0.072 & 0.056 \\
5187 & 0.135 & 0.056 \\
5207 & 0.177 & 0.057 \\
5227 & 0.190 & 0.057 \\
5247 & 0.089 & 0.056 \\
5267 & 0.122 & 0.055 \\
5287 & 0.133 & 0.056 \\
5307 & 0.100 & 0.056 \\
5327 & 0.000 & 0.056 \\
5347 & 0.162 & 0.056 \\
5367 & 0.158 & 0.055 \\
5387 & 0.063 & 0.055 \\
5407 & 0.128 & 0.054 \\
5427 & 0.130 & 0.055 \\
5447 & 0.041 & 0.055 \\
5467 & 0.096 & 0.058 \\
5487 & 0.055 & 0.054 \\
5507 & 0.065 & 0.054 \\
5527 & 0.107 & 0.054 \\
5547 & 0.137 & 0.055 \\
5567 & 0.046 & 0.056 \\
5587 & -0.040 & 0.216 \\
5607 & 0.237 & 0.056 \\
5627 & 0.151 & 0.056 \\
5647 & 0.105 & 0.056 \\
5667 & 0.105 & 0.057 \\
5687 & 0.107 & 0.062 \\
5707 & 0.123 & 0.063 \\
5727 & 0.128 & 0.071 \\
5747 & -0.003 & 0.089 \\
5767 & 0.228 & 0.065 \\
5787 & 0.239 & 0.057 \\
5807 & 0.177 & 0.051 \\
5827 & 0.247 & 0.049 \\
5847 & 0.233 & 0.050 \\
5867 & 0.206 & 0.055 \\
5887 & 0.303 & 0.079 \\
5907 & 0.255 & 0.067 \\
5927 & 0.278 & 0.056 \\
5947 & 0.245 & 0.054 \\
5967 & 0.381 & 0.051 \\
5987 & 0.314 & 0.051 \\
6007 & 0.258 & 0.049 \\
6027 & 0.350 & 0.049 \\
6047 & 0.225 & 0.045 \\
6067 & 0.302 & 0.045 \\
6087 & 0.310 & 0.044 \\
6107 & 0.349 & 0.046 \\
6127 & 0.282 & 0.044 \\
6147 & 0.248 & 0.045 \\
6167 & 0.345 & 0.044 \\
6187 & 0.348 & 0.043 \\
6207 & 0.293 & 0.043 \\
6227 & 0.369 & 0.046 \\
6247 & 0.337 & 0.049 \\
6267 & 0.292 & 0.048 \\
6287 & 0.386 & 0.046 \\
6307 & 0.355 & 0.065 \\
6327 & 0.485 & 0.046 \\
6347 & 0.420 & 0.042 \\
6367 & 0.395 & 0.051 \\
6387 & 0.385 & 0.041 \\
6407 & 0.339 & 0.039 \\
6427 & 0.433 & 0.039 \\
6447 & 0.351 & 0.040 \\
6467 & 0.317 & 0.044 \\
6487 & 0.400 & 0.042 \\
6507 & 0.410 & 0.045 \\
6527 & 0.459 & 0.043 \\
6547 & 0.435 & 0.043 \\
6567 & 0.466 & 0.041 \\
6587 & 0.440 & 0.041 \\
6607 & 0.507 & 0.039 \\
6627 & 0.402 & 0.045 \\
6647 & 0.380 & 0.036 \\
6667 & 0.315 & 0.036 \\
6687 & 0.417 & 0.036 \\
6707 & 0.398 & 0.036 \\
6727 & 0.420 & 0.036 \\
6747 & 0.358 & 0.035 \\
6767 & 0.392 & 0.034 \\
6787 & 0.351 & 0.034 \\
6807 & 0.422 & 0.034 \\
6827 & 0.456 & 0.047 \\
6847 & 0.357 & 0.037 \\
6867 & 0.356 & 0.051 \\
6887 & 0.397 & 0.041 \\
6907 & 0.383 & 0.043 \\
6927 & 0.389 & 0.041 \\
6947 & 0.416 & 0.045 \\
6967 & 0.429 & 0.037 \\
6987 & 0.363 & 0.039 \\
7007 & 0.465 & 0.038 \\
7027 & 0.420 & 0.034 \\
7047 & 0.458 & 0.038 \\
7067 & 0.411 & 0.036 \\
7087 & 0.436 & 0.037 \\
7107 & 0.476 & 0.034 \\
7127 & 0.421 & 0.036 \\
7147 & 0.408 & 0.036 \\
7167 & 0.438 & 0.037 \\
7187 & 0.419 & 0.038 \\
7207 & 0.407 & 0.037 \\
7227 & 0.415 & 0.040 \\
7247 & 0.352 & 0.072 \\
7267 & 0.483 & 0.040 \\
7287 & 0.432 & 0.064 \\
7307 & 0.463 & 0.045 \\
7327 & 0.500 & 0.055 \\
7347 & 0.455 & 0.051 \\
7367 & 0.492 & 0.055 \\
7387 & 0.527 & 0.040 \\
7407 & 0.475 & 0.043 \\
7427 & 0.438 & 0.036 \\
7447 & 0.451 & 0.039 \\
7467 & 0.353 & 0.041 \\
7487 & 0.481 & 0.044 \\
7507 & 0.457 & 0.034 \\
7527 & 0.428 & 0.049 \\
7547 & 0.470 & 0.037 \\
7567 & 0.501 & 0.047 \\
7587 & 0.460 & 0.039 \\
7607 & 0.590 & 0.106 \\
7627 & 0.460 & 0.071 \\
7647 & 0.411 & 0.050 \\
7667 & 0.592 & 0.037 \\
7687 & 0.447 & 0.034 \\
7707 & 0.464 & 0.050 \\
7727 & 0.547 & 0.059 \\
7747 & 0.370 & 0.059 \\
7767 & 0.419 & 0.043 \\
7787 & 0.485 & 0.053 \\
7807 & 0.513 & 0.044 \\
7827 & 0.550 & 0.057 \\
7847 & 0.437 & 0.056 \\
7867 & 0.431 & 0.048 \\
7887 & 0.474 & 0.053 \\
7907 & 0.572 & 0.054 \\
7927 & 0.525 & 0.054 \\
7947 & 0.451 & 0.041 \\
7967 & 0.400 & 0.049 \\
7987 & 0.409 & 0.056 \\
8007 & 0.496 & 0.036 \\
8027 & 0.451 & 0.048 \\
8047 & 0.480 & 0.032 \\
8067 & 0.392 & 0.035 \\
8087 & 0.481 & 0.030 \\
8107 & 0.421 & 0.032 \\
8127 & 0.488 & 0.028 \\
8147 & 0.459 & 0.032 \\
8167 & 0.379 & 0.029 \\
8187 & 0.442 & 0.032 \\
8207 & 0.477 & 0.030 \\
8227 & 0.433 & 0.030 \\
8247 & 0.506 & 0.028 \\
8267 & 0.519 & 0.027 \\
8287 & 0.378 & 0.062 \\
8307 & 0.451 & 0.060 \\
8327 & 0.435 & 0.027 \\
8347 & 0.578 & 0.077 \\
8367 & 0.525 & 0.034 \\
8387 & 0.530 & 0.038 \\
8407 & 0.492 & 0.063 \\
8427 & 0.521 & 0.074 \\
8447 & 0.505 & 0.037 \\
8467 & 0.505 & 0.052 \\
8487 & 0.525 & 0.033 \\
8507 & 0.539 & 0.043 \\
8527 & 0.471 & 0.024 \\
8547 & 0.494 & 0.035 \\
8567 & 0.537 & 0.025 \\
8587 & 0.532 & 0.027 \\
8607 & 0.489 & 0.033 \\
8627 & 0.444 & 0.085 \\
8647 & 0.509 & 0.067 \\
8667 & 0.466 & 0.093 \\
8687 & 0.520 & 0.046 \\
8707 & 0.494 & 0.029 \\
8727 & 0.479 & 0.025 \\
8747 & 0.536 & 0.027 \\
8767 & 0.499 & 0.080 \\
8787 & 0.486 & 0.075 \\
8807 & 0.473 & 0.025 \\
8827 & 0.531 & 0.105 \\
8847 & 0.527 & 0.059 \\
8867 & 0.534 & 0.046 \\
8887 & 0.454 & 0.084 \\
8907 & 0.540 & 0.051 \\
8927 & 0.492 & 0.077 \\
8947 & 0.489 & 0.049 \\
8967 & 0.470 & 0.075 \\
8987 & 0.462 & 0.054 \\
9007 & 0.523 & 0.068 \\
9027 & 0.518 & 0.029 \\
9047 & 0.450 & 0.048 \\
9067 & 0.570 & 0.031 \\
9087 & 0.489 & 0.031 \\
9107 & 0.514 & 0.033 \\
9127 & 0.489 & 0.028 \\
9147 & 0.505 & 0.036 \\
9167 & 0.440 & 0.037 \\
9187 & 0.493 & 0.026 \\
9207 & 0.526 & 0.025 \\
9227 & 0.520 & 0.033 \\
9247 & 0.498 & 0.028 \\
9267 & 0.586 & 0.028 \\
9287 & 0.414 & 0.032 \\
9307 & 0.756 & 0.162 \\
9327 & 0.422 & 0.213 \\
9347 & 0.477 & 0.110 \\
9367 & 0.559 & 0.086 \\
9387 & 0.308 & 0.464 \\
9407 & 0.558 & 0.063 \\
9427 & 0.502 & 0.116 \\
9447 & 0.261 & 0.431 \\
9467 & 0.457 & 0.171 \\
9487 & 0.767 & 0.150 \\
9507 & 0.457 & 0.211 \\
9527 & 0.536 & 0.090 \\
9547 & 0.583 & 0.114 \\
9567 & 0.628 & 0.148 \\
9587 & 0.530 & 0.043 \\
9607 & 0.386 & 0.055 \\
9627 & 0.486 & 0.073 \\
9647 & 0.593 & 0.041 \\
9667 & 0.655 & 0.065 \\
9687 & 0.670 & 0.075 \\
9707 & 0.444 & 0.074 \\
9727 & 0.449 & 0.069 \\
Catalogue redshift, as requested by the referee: 0.58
